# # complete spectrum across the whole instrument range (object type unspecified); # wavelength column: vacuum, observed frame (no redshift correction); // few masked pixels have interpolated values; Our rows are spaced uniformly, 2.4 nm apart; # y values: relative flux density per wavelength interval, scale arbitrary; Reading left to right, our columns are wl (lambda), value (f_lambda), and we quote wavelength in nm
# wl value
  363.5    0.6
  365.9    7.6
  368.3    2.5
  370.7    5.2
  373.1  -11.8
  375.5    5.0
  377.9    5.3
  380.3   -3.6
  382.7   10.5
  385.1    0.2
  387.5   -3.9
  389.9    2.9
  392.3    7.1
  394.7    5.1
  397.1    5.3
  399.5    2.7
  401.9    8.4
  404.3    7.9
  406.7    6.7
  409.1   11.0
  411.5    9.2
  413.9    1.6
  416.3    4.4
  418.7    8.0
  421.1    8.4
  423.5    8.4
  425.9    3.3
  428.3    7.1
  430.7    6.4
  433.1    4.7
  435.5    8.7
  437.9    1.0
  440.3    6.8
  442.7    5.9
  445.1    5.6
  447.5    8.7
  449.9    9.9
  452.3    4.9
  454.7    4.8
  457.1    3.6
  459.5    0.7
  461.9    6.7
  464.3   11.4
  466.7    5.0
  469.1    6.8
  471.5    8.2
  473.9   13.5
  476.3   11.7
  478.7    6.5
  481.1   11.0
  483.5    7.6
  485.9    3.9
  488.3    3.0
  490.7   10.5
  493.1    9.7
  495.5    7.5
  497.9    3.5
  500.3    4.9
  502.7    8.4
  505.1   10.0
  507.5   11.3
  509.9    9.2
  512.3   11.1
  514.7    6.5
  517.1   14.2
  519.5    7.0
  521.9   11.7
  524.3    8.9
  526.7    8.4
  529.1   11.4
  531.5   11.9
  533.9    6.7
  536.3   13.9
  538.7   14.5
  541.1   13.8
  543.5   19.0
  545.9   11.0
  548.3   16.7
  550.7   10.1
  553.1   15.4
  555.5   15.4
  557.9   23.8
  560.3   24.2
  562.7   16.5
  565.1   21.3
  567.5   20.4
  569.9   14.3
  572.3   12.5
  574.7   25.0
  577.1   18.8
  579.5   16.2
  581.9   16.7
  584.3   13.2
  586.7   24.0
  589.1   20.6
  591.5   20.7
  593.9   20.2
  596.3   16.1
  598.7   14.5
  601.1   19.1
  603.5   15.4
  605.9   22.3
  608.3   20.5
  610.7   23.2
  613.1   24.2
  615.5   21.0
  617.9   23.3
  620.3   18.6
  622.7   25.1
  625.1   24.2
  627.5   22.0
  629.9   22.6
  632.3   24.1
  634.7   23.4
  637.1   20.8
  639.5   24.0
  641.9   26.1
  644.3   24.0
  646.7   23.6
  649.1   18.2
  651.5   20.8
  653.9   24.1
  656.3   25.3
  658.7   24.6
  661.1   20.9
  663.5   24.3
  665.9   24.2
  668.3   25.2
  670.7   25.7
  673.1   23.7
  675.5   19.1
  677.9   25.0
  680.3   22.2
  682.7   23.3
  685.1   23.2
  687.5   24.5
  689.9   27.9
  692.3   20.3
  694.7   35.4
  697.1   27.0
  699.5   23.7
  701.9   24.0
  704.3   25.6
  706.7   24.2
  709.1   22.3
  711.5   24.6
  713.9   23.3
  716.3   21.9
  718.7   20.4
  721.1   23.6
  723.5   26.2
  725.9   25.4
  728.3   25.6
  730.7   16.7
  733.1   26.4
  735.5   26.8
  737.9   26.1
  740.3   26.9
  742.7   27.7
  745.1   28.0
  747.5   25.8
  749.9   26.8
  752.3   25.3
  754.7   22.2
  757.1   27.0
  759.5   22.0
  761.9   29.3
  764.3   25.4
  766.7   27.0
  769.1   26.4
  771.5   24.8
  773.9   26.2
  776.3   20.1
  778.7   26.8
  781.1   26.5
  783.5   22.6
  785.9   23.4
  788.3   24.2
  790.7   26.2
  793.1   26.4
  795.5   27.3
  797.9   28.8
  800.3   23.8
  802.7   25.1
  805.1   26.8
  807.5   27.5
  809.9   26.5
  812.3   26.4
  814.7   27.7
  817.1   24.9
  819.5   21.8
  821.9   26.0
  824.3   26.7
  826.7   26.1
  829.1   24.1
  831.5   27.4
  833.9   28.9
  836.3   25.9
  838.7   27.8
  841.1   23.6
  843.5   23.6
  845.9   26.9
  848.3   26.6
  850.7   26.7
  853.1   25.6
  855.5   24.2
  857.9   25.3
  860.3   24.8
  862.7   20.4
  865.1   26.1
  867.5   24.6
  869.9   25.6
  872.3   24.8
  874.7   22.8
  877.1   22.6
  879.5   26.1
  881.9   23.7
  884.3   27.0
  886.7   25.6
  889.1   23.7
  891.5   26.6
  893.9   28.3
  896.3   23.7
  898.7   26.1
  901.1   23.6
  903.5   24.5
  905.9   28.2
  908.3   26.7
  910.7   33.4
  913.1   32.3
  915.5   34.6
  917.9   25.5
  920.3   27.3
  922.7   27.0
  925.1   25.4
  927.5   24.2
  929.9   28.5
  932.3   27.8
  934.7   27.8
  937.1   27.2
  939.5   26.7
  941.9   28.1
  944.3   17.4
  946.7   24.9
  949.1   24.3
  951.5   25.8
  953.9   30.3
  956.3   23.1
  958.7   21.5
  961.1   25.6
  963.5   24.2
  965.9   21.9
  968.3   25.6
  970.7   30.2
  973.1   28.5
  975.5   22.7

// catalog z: 0.389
